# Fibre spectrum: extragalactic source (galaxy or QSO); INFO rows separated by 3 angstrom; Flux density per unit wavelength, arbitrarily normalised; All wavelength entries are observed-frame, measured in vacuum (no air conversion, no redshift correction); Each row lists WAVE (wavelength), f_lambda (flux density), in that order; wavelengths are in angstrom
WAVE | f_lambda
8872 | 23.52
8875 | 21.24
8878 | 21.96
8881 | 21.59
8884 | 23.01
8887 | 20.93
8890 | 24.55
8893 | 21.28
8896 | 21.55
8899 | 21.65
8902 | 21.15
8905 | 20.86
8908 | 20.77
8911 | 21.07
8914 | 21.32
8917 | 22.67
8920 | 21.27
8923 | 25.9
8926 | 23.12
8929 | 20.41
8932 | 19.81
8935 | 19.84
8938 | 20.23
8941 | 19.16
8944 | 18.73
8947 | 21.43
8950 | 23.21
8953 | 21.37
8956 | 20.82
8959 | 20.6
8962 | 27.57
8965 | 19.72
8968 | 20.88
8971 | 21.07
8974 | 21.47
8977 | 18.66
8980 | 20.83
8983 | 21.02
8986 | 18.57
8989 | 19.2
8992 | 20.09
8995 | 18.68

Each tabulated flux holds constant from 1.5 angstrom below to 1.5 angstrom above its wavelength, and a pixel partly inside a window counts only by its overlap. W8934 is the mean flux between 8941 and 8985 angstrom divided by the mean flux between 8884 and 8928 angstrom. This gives 0.96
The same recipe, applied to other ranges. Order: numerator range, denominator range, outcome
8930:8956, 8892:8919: 0.96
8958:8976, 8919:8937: 1.01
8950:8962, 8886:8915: 1.02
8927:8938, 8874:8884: 0.93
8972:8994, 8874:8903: 0.91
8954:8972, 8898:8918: 1.02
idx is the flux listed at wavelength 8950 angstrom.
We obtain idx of 23.21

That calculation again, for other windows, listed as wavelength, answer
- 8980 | 20.83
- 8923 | 25.9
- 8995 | 18.68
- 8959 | 20.6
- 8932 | 19.81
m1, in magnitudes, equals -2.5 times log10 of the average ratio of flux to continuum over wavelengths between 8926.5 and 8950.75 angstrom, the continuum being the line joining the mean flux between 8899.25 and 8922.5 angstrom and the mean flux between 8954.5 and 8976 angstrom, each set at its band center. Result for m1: 0.06 mag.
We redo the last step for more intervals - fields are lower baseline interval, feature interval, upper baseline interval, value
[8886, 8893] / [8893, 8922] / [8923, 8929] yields 0.07 mag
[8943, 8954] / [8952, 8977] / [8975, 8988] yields -0.05 mag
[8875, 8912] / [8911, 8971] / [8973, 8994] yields -0.04 mag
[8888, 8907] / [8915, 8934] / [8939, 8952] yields -0.05 mag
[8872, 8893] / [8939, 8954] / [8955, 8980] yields 0.04 mag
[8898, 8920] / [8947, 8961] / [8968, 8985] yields -0.04 mag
